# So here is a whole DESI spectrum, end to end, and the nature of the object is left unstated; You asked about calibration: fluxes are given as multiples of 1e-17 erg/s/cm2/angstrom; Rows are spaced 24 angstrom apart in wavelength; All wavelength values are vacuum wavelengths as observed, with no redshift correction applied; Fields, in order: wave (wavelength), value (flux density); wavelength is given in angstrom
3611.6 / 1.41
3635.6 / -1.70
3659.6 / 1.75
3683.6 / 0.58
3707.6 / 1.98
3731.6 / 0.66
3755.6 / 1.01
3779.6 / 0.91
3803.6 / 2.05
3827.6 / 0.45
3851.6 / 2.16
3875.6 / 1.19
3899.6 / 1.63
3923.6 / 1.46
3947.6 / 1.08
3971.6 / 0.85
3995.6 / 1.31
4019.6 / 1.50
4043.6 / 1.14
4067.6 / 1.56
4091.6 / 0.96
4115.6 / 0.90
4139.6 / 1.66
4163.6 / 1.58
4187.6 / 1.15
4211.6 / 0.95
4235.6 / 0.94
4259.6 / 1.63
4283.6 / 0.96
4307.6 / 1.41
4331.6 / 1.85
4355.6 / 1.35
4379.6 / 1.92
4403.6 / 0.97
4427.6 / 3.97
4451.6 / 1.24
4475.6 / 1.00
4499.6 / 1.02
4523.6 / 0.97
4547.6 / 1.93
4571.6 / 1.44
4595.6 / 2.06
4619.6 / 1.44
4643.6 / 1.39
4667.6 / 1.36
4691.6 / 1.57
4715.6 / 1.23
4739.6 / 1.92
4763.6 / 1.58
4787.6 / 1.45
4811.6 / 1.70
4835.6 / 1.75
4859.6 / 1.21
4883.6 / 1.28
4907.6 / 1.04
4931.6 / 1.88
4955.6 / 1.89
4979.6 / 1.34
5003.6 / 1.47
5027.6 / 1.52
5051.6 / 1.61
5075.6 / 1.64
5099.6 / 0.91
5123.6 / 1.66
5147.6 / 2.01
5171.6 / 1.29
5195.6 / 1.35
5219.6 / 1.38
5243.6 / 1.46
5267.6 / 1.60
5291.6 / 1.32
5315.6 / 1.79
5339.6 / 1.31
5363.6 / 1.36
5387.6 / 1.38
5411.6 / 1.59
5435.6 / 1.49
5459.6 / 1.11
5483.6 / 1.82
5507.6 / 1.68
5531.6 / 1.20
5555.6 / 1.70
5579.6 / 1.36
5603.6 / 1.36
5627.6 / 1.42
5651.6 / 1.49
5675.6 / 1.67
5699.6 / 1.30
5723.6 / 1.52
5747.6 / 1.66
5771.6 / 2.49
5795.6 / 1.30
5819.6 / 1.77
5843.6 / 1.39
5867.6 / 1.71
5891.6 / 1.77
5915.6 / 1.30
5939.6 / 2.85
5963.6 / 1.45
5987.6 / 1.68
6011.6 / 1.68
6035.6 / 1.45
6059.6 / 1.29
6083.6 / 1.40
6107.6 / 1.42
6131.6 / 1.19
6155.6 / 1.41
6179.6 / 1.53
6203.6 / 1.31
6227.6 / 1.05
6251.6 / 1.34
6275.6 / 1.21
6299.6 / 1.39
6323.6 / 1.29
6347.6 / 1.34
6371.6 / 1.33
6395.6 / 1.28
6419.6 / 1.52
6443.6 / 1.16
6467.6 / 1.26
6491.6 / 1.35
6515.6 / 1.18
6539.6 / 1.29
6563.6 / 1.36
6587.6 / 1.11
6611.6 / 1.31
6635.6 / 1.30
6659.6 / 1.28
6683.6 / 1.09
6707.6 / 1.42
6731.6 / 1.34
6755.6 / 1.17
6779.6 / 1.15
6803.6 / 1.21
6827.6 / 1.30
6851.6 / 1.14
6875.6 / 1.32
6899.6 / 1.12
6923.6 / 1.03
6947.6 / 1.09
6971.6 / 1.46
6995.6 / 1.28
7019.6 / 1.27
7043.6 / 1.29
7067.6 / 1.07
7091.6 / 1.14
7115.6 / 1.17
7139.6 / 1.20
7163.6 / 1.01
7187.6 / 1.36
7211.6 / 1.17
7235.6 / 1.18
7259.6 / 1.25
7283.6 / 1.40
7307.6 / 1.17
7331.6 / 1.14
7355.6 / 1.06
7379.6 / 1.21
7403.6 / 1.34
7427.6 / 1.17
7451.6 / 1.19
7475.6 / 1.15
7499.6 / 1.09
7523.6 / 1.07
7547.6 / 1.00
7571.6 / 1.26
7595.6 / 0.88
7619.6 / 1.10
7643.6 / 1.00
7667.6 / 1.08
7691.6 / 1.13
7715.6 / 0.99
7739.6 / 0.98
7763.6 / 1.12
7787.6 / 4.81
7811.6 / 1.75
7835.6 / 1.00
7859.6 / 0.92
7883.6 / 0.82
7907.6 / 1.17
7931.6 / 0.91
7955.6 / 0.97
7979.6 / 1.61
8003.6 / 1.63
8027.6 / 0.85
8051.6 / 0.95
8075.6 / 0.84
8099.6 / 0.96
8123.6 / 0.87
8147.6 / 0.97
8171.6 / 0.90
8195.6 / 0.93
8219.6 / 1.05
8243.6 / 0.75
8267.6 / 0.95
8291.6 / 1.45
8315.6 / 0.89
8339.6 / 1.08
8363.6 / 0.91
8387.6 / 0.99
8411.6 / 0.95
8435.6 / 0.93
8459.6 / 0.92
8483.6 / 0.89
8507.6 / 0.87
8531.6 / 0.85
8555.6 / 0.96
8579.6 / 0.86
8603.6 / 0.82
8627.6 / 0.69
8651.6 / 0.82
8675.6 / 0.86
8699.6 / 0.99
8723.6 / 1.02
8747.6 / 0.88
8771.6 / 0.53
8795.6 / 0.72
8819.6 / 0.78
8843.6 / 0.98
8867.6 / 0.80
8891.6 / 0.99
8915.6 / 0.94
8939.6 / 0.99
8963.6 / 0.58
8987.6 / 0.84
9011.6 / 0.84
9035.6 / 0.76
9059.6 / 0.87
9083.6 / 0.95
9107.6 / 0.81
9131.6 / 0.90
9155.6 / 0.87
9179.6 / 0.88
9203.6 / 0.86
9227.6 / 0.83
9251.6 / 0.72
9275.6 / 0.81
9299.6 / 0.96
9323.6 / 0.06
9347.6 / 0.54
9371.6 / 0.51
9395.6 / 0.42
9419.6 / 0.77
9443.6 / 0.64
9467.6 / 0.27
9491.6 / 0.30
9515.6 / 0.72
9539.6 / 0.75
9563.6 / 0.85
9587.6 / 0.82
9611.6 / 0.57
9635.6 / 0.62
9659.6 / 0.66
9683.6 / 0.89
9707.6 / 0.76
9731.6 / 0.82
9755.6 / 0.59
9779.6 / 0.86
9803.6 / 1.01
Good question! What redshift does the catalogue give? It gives 0.187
